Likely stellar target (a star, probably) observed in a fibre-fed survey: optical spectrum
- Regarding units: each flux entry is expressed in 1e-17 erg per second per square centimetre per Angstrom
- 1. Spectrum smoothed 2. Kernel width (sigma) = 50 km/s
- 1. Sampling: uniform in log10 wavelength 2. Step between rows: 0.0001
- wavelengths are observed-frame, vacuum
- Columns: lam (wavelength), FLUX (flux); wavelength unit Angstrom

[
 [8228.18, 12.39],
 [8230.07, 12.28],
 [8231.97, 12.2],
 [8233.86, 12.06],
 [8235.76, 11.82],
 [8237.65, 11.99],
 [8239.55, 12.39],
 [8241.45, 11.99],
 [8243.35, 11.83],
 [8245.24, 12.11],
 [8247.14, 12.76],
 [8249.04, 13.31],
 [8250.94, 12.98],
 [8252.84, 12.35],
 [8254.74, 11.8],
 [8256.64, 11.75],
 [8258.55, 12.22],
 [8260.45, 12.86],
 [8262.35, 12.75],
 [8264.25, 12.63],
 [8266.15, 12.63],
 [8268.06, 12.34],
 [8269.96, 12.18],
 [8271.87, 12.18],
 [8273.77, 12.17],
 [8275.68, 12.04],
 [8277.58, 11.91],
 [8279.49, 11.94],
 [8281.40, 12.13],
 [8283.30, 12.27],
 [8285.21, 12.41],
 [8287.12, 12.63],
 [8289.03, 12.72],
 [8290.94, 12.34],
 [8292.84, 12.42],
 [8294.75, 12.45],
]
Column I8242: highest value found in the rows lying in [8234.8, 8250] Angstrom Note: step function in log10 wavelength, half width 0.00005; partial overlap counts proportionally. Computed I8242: 13.31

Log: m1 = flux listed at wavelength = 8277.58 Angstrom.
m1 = 11.91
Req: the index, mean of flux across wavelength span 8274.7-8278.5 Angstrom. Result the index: 12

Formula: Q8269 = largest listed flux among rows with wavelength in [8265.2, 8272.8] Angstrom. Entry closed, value 12.63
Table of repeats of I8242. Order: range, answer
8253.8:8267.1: 12.86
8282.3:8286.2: 12.41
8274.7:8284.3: 12.27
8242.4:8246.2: 12.11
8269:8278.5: 12.18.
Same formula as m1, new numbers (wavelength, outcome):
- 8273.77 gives 12.17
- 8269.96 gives 12.18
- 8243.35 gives 11.83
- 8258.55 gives 12.22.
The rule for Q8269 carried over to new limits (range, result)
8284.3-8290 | 12.72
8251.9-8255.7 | 12.35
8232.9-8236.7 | 12.06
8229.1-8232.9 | 12.28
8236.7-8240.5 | 12.39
